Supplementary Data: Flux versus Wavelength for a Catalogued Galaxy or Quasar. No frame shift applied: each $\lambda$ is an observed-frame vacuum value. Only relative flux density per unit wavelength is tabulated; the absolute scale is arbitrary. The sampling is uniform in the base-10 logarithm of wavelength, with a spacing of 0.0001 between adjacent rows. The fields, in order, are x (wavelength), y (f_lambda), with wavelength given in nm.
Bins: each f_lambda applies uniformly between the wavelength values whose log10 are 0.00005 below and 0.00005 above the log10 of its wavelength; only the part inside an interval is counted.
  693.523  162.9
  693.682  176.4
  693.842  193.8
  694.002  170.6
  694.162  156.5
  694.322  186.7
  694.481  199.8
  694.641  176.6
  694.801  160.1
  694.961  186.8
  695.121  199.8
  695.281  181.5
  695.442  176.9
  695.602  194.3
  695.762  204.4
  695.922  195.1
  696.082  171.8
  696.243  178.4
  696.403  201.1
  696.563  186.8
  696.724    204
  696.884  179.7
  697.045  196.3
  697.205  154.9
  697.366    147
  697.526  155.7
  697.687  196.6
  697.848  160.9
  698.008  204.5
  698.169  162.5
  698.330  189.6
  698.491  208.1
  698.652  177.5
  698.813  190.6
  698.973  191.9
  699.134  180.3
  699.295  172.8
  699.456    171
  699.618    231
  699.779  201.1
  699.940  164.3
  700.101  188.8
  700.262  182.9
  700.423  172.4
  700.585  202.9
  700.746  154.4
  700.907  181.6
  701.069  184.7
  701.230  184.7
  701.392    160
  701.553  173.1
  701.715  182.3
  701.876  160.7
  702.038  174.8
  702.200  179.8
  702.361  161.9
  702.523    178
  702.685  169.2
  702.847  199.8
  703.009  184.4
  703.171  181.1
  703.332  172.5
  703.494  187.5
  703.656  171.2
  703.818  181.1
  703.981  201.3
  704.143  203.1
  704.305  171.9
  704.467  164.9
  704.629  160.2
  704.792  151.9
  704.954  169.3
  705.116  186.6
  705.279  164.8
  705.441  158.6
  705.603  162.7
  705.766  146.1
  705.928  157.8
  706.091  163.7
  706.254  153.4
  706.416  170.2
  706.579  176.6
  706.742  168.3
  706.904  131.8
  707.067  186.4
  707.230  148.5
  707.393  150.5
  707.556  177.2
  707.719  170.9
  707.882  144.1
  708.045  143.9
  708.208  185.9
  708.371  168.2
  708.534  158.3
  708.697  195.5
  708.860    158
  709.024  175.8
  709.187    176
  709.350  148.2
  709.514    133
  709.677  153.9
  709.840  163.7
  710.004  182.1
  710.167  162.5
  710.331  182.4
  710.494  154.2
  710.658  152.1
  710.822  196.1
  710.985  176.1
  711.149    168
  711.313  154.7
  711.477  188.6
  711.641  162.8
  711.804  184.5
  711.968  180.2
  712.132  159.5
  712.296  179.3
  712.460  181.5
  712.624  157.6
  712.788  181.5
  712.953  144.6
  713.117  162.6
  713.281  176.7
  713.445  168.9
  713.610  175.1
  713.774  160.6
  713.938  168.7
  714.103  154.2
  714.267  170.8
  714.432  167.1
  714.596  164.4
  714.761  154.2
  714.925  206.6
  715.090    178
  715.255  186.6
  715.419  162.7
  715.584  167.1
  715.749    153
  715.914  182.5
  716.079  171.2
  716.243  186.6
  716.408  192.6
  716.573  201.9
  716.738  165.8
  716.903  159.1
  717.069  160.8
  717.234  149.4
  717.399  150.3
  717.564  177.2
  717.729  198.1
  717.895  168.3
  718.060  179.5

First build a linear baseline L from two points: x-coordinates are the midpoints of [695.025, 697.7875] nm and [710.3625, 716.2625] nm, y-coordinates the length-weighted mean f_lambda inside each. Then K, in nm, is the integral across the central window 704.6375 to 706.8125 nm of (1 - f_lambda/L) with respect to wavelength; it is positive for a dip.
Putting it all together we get 0.156 nm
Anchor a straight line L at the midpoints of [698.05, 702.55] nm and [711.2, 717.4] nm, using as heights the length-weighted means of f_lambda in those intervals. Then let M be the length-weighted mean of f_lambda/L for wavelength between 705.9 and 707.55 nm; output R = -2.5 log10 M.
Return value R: 0.09 mag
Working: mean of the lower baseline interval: 181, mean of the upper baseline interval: 171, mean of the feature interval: 162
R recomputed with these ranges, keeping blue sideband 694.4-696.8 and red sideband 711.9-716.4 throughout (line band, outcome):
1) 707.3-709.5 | 0.07 mag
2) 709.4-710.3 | 0.10 mag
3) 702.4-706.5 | 0.05 mag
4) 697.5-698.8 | 0.01 mag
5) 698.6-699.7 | -0.02 mag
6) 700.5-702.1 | 0.04 mag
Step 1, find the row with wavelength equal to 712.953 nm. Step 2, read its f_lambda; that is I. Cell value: 144.6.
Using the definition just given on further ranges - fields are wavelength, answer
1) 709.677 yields 153.9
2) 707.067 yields 186.4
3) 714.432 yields 167.1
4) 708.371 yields 168.2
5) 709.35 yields 148.2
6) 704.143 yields 203.1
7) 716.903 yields 159.1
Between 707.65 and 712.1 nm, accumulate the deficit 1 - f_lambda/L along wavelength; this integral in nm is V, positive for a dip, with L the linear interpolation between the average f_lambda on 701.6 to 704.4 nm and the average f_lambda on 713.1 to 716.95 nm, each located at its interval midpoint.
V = 0.21 nm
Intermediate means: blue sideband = 180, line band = 167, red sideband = 173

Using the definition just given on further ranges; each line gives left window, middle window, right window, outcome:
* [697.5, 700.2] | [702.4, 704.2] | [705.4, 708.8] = -0.11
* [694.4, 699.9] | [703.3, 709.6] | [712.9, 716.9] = 0.41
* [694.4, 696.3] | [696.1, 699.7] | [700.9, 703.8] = -0.02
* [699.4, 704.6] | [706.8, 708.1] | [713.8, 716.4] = 0.15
